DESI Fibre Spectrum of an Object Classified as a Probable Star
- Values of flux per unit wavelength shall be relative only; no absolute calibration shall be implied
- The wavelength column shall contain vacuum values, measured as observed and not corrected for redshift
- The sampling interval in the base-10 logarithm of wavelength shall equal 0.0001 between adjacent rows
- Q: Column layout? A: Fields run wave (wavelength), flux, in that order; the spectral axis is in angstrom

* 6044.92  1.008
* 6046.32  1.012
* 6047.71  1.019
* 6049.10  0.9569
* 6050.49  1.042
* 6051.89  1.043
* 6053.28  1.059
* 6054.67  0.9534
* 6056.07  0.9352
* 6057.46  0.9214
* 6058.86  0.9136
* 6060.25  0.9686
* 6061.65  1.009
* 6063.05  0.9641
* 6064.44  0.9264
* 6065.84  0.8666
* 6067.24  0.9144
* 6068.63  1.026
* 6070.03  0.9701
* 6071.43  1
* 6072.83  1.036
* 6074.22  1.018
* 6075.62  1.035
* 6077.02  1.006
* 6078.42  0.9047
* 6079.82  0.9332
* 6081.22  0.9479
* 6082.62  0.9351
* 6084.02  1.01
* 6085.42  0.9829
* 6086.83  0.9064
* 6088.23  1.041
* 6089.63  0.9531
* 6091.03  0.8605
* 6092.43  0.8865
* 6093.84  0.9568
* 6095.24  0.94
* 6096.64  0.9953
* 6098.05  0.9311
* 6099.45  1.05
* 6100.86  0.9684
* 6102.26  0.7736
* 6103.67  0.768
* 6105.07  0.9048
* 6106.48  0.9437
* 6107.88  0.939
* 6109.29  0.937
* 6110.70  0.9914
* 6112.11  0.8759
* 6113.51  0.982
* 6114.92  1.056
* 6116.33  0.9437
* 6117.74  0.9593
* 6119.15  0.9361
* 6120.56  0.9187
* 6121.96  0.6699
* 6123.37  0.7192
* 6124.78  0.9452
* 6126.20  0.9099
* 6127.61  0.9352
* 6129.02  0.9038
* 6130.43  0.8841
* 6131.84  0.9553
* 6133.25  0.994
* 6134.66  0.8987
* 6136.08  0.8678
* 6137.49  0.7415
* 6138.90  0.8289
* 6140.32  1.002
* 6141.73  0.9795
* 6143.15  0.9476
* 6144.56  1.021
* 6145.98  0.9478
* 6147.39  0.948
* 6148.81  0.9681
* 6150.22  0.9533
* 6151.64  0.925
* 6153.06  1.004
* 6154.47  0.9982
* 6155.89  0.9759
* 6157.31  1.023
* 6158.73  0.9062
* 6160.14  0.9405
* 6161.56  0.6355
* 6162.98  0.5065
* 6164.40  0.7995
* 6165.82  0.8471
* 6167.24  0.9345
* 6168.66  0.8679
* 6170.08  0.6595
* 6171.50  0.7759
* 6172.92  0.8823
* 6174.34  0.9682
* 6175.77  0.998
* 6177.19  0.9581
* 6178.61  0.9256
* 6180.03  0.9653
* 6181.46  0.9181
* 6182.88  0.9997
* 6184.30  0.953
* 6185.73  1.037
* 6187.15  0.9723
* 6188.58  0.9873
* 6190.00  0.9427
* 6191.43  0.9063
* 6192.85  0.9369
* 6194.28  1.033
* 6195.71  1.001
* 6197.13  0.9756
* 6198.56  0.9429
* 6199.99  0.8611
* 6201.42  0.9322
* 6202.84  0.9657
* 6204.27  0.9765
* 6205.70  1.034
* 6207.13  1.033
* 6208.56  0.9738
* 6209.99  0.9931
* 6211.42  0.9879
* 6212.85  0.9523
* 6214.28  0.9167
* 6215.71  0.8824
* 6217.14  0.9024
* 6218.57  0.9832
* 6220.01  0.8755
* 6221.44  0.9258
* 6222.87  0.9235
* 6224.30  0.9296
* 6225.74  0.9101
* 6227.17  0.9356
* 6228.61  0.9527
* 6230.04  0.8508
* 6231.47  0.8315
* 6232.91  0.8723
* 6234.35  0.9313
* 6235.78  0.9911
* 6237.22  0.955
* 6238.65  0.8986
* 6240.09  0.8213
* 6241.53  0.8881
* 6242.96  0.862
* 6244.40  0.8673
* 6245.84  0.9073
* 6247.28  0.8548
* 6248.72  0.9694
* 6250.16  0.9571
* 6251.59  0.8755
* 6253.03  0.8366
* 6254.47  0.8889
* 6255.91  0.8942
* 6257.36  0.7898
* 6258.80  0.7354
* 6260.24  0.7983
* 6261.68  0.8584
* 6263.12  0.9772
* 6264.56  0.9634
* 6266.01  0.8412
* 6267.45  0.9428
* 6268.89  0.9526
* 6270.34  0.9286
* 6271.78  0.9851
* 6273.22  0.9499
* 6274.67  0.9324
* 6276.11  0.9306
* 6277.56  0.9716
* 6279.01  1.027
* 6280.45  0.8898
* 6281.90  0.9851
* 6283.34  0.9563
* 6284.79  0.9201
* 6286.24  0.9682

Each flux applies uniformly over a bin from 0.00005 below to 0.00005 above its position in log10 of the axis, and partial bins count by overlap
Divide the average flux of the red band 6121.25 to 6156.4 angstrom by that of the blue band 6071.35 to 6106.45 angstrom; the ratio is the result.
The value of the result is 0.97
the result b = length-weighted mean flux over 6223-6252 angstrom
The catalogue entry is 0.904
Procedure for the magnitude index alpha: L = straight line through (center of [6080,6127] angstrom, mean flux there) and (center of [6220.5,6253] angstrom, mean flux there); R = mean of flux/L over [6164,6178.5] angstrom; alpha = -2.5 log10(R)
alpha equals 0.05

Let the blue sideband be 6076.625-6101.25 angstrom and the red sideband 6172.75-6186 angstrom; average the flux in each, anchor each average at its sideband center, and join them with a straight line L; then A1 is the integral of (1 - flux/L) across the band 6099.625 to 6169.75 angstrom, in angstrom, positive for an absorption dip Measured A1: 4.0 angstrom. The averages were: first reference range 0.955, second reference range 0.961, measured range 0.903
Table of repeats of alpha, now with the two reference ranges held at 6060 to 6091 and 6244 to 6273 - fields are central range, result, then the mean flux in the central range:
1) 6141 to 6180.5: 0.037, 0.902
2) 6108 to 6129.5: 0.044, 0.913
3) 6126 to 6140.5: 0.055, 0.898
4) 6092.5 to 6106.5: 0.044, 0.92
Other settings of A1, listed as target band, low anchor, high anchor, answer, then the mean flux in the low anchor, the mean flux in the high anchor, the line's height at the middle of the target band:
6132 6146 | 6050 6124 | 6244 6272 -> 0.09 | 0.946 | 0.89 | 0.929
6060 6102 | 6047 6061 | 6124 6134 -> 0.02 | 0.982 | 0.931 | 0.963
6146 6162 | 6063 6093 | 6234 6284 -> -0.02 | 0.961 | 0.909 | 0.939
